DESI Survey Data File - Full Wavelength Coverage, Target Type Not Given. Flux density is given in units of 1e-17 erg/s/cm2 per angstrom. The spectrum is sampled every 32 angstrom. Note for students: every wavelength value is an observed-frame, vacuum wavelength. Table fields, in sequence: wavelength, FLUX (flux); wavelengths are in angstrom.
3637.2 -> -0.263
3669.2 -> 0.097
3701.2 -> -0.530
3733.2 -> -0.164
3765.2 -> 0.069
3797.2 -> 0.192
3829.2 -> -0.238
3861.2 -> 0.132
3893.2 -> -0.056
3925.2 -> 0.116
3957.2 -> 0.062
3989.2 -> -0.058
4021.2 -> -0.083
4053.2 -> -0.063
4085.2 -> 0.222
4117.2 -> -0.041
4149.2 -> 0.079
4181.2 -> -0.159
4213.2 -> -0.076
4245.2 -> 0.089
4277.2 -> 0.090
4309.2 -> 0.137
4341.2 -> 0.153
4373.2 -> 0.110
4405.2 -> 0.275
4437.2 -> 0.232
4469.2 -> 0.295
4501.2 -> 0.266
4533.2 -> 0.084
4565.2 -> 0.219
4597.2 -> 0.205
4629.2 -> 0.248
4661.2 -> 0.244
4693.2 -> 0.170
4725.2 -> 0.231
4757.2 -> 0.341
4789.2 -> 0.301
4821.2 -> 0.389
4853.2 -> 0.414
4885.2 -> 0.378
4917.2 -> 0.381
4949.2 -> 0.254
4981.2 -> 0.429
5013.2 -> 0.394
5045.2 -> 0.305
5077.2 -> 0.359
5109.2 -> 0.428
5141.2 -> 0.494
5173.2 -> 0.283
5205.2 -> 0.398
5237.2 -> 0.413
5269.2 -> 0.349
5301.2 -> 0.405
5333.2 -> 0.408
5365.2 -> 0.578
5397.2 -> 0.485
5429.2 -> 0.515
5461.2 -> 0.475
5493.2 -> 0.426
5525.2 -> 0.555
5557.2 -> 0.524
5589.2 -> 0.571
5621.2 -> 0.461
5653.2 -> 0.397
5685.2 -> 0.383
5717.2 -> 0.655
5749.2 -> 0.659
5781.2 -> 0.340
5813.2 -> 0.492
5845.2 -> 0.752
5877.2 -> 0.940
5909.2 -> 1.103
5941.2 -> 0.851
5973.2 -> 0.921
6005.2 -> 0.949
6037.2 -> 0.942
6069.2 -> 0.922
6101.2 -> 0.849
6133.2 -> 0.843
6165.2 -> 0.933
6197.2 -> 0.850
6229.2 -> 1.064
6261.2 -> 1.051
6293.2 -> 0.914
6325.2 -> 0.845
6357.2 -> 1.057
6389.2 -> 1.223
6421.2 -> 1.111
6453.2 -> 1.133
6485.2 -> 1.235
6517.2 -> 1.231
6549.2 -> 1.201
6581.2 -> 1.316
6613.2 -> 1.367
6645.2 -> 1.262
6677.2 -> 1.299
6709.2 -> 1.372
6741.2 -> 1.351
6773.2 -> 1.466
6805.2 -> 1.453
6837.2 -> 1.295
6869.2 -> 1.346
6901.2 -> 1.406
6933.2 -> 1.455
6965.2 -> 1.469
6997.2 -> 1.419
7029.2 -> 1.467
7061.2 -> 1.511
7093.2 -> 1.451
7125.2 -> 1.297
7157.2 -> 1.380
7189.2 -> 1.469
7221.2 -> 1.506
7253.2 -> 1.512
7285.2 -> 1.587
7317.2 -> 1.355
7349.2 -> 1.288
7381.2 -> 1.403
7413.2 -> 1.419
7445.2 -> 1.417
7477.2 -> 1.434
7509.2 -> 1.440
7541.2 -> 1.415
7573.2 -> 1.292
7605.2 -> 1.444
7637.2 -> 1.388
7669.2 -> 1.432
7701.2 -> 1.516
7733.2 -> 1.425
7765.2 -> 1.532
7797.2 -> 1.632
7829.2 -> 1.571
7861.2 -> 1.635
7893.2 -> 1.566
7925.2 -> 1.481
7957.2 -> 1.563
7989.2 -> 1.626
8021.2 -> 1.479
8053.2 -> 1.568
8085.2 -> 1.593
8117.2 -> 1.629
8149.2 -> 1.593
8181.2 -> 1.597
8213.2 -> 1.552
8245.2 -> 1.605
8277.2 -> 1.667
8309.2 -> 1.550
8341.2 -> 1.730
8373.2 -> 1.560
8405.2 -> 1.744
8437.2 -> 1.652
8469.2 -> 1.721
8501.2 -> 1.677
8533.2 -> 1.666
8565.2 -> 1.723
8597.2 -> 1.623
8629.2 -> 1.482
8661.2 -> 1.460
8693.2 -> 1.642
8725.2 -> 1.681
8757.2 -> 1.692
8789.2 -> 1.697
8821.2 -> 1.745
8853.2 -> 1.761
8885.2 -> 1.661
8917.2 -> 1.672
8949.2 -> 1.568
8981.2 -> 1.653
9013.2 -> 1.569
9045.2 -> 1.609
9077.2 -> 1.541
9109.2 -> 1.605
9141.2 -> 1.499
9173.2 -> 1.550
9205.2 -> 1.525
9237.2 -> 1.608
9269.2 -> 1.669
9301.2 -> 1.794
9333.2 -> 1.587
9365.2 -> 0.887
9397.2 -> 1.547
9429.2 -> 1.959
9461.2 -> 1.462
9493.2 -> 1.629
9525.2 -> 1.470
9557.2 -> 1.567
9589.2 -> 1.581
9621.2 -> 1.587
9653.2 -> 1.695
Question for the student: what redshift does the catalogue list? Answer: 0.467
